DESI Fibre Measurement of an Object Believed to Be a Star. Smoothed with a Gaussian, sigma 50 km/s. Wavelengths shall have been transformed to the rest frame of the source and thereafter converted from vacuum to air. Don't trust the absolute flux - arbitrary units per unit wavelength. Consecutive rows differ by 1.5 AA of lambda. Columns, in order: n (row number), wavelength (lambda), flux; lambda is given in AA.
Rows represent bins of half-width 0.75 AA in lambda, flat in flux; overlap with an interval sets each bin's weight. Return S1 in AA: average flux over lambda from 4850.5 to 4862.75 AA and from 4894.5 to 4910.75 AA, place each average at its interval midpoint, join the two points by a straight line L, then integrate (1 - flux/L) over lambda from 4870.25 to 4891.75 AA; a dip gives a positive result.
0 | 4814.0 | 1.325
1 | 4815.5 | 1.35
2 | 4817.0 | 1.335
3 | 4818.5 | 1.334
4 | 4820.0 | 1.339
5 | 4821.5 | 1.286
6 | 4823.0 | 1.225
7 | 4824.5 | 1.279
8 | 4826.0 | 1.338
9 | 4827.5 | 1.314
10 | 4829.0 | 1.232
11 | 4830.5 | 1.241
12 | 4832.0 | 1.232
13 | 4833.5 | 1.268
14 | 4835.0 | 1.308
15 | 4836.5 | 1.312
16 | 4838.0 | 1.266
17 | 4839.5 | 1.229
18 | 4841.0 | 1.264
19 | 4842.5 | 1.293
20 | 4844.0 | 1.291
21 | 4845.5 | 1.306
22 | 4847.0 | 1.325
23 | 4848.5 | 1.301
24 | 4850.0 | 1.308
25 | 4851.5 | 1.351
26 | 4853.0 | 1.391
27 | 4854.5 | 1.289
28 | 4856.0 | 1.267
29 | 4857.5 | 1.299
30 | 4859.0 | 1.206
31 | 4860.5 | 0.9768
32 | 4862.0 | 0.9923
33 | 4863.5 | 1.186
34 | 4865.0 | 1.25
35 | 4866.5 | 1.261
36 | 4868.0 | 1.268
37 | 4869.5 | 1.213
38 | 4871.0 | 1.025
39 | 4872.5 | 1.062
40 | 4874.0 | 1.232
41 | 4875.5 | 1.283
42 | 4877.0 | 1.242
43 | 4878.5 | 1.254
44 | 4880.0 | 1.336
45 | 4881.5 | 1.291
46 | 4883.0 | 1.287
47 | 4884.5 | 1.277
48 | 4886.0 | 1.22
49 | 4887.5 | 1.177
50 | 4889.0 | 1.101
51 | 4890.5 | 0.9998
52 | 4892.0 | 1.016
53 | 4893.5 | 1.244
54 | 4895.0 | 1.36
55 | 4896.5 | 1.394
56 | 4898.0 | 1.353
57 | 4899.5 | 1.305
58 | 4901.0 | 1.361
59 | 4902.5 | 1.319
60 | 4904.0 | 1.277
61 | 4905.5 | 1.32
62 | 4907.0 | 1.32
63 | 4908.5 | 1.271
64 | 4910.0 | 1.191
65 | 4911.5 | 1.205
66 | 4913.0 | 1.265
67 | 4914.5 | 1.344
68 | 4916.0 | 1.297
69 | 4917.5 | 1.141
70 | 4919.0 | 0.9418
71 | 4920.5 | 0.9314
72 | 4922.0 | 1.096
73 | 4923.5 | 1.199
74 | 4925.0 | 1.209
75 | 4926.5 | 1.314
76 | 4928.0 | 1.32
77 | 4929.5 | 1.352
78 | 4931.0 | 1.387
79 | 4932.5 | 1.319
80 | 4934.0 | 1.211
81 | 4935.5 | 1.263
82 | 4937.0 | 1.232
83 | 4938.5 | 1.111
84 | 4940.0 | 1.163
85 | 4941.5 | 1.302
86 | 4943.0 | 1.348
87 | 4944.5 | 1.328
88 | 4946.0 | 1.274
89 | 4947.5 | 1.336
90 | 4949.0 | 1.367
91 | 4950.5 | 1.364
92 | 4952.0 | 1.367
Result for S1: 1.3 AA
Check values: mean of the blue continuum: 1.22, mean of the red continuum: 1.31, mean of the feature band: 1.19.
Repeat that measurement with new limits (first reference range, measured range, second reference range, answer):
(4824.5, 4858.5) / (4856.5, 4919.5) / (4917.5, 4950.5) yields 2.0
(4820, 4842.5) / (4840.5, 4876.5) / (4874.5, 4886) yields 1.1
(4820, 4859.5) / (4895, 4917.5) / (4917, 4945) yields -1.1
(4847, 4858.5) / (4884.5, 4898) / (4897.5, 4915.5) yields 1.0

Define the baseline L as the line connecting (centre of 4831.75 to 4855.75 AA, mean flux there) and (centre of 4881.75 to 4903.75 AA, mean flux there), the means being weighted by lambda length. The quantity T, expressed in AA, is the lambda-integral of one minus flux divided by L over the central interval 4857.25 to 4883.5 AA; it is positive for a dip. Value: 1.4 AA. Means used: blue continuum 1.3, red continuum 1.25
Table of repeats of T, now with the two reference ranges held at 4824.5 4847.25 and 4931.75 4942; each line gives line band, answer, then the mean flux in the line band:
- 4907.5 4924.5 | 0.88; 1.17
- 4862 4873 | 0.81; 1.17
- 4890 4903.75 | -0.21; 1.27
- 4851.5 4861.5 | 0.23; 1.24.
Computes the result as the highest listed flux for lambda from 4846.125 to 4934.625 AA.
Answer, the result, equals 1.394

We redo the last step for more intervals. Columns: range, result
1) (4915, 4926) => 1.297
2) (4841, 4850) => 1.325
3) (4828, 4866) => 1.391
